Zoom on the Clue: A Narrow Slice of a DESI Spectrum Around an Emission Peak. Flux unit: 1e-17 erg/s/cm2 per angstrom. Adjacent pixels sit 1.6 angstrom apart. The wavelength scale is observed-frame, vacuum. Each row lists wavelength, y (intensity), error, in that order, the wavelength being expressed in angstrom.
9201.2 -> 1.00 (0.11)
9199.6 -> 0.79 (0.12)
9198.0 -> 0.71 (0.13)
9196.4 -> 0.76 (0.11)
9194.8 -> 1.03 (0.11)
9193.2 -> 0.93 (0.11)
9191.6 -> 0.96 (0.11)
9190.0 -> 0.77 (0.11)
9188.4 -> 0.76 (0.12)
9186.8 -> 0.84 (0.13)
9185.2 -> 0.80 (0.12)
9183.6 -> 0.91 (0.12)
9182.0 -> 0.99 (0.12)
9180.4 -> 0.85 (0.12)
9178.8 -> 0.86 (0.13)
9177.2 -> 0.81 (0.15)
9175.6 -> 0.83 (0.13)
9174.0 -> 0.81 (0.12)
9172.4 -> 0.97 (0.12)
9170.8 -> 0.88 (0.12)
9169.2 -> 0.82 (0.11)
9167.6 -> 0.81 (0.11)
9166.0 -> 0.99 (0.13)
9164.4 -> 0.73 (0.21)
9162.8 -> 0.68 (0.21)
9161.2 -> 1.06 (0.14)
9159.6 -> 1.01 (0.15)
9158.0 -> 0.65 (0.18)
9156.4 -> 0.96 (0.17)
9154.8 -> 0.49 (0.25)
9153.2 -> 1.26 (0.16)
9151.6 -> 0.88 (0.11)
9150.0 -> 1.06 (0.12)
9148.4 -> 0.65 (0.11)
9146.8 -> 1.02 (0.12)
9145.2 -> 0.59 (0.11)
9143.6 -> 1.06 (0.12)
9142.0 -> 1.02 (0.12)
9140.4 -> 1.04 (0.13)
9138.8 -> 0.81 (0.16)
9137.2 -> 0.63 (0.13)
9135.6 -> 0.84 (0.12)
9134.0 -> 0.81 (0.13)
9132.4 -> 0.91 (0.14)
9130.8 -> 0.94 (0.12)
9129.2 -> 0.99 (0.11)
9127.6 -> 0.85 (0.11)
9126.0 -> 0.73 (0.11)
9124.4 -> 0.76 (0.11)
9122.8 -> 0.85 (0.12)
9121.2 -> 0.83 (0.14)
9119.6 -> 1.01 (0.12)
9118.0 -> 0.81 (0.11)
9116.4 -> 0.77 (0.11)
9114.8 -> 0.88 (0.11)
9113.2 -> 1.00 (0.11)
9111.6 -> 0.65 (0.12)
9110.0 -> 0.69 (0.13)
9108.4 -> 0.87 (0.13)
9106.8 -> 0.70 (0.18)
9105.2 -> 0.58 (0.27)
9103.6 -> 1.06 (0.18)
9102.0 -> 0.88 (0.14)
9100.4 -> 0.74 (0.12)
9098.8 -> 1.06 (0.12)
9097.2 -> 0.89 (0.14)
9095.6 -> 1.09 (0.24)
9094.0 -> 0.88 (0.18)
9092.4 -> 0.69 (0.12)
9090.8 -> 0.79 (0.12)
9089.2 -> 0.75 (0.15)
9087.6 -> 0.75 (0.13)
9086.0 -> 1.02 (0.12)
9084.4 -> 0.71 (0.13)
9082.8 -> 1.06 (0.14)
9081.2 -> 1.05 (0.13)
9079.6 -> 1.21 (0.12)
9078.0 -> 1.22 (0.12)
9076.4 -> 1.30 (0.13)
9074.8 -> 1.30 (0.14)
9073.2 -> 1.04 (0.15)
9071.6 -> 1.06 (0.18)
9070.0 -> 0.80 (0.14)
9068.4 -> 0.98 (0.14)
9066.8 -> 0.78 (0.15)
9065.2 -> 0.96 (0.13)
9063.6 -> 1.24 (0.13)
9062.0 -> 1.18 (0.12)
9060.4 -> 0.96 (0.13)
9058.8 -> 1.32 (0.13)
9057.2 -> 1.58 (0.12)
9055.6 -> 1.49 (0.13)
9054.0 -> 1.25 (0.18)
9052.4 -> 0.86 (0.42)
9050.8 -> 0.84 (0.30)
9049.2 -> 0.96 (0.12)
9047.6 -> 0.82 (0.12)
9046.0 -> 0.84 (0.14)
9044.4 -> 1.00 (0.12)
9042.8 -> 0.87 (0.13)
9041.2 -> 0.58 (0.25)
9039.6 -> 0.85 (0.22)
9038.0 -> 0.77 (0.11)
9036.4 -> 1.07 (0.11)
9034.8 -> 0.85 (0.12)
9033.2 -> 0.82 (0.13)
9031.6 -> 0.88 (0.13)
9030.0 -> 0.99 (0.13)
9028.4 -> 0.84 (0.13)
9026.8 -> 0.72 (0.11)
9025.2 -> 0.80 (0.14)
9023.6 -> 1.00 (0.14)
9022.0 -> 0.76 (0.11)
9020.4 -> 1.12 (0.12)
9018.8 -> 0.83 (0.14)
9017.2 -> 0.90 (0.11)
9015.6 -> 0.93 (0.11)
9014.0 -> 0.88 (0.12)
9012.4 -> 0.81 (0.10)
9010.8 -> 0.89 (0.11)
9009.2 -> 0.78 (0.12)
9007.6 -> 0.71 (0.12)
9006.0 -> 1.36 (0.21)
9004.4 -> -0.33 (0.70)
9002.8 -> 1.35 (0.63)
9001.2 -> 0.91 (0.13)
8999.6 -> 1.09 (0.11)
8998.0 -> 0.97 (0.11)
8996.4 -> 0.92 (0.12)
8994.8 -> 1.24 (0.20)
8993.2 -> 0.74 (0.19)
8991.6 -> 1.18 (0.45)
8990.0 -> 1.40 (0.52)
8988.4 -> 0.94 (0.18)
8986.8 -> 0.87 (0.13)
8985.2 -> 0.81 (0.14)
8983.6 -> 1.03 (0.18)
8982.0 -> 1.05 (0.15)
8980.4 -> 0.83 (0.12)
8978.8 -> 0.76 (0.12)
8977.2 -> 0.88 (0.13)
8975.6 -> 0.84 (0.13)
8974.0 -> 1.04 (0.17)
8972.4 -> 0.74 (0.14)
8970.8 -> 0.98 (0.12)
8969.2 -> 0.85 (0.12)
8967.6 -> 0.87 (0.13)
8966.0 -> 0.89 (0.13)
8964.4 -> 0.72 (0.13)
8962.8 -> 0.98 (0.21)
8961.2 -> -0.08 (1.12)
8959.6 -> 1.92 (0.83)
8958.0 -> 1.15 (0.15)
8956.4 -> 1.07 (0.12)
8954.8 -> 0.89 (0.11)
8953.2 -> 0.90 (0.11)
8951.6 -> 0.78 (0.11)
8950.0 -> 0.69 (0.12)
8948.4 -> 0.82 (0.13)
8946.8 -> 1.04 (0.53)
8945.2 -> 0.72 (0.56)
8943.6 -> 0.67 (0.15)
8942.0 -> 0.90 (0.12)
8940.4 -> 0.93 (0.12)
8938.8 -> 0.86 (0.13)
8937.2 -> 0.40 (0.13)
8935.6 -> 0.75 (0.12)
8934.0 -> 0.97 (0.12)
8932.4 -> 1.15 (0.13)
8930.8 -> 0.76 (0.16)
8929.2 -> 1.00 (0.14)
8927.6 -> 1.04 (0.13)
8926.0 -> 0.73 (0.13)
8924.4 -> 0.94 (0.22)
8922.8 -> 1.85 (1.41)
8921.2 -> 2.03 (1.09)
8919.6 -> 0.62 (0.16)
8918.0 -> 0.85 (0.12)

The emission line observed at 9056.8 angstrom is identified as [S II] 6716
